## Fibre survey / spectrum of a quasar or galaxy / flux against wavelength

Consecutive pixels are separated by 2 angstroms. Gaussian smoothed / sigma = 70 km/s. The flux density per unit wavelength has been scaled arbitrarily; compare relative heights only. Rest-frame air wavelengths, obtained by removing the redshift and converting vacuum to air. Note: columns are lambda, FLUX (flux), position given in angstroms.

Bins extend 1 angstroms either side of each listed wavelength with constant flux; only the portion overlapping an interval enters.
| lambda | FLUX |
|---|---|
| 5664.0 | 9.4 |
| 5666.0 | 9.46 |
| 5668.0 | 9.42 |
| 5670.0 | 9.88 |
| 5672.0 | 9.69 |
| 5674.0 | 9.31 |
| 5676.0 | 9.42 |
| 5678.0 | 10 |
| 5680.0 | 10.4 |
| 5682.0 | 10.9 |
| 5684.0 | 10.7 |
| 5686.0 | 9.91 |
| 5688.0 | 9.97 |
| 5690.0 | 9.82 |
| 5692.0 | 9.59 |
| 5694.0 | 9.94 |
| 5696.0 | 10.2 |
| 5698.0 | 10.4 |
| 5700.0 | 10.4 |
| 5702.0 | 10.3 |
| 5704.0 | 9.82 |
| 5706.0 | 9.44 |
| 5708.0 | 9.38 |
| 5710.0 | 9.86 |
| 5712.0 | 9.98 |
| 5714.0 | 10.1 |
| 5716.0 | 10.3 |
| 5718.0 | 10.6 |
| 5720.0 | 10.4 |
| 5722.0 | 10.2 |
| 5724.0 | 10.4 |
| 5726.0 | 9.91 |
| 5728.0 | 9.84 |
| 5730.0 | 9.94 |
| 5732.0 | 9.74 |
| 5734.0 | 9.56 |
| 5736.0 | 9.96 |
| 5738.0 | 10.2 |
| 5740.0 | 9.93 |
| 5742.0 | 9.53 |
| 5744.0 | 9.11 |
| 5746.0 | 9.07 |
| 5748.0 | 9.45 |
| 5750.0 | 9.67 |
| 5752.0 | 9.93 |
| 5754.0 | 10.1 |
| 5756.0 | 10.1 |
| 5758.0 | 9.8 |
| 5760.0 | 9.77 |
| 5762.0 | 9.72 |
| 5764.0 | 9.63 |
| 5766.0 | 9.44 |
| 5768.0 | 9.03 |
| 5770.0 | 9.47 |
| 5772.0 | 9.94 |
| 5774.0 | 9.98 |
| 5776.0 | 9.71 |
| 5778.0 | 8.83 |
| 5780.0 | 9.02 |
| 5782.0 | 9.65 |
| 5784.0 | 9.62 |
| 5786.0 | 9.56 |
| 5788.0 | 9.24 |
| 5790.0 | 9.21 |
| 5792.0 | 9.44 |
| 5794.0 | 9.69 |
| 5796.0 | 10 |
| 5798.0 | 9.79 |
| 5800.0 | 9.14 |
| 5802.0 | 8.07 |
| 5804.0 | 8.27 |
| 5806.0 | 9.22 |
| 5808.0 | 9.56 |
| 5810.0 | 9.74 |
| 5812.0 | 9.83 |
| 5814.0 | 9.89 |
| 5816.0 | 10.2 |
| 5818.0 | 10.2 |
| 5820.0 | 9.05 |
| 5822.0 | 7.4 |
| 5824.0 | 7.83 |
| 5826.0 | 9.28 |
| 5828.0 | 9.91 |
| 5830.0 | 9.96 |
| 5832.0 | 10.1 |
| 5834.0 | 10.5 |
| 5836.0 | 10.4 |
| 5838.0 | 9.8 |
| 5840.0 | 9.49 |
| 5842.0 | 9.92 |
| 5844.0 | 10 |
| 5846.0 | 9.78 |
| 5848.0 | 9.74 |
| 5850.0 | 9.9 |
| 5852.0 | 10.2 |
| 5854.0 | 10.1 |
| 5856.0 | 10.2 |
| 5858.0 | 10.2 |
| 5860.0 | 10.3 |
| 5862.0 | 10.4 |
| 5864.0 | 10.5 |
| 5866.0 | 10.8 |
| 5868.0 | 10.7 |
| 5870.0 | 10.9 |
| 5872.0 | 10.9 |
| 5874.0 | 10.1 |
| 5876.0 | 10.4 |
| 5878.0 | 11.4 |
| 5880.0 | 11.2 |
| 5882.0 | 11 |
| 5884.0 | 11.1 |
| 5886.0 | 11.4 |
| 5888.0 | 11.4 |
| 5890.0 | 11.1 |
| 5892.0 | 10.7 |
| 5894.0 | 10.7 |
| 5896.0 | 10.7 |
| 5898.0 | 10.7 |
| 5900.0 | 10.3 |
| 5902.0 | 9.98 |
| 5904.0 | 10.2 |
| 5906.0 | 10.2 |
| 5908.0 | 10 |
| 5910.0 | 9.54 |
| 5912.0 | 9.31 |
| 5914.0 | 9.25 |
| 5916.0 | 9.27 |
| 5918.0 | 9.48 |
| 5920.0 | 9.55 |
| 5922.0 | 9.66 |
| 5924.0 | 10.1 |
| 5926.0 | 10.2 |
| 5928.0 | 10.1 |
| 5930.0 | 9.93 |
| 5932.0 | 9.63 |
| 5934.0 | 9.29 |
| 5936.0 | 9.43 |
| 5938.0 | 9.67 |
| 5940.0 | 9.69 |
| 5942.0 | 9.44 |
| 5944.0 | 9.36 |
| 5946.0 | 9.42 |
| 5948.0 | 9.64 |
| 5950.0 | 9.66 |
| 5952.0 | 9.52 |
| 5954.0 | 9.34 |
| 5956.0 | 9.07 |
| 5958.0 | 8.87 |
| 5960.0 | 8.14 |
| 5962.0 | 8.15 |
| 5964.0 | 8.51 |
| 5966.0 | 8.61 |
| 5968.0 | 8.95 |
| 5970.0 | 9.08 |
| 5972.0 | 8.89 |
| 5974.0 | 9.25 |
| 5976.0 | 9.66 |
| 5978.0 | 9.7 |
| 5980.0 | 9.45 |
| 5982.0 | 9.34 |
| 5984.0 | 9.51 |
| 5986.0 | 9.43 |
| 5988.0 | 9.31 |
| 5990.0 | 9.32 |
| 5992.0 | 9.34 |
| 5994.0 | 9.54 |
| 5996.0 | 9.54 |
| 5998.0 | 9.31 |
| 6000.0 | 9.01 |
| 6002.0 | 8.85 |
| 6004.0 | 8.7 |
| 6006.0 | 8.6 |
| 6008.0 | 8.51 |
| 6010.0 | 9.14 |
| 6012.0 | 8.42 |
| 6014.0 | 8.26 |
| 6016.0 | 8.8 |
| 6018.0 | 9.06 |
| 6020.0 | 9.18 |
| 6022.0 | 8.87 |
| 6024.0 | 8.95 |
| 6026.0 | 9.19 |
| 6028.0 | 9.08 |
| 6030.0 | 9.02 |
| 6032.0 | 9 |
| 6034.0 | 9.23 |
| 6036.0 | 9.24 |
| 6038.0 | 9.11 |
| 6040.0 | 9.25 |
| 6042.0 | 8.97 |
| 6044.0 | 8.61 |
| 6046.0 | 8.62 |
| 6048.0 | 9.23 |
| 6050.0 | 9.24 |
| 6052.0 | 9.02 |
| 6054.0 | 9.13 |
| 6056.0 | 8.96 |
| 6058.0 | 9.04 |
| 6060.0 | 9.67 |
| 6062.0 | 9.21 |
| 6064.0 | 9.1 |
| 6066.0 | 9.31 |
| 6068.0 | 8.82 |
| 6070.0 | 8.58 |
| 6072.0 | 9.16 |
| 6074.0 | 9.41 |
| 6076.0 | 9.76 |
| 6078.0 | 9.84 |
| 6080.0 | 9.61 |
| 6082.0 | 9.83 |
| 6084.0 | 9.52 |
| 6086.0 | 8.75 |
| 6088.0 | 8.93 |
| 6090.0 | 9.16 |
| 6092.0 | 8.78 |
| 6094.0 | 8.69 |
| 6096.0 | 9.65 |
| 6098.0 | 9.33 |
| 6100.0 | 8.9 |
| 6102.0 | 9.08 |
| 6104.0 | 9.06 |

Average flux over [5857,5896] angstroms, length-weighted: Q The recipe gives 10.8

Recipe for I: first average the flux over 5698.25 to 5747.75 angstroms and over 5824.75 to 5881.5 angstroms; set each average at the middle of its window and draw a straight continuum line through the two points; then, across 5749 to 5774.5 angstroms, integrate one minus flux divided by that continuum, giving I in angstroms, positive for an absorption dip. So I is 0.72 angstroms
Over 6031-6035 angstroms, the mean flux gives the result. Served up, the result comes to 9.12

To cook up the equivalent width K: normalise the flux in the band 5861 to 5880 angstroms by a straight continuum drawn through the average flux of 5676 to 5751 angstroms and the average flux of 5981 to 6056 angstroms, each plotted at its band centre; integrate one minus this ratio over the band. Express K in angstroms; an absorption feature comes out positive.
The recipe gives -2.4 angstroms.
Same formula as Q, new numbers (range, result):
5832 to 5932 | 10.3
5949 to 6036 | 9.06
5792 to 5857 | 9.6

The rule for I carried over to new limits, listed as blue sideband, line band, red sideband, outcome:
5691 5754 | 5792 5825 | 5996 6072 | 1.4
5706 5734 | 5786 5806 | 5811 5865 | 1.3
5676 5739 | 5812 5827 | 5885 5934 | 1.4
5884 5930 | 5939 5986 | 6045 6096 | 3.1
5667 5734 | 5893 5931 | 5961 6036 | -2.6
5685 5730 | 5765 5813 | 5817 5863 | 2.3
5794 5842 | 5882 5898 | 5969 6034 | -2.9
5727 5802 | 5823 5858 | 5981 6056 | -1.5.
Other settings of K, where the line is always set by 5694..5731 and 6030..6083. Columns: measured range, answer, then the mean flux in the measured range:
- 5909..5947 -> -0.30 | 9.6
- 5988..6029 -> 1.41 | 8.99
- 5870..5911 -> -4.43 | 10.7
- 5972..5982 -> -0.04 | 9.43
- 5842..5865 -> -0.94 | 10.1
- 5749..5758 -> 0.03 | 9.93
